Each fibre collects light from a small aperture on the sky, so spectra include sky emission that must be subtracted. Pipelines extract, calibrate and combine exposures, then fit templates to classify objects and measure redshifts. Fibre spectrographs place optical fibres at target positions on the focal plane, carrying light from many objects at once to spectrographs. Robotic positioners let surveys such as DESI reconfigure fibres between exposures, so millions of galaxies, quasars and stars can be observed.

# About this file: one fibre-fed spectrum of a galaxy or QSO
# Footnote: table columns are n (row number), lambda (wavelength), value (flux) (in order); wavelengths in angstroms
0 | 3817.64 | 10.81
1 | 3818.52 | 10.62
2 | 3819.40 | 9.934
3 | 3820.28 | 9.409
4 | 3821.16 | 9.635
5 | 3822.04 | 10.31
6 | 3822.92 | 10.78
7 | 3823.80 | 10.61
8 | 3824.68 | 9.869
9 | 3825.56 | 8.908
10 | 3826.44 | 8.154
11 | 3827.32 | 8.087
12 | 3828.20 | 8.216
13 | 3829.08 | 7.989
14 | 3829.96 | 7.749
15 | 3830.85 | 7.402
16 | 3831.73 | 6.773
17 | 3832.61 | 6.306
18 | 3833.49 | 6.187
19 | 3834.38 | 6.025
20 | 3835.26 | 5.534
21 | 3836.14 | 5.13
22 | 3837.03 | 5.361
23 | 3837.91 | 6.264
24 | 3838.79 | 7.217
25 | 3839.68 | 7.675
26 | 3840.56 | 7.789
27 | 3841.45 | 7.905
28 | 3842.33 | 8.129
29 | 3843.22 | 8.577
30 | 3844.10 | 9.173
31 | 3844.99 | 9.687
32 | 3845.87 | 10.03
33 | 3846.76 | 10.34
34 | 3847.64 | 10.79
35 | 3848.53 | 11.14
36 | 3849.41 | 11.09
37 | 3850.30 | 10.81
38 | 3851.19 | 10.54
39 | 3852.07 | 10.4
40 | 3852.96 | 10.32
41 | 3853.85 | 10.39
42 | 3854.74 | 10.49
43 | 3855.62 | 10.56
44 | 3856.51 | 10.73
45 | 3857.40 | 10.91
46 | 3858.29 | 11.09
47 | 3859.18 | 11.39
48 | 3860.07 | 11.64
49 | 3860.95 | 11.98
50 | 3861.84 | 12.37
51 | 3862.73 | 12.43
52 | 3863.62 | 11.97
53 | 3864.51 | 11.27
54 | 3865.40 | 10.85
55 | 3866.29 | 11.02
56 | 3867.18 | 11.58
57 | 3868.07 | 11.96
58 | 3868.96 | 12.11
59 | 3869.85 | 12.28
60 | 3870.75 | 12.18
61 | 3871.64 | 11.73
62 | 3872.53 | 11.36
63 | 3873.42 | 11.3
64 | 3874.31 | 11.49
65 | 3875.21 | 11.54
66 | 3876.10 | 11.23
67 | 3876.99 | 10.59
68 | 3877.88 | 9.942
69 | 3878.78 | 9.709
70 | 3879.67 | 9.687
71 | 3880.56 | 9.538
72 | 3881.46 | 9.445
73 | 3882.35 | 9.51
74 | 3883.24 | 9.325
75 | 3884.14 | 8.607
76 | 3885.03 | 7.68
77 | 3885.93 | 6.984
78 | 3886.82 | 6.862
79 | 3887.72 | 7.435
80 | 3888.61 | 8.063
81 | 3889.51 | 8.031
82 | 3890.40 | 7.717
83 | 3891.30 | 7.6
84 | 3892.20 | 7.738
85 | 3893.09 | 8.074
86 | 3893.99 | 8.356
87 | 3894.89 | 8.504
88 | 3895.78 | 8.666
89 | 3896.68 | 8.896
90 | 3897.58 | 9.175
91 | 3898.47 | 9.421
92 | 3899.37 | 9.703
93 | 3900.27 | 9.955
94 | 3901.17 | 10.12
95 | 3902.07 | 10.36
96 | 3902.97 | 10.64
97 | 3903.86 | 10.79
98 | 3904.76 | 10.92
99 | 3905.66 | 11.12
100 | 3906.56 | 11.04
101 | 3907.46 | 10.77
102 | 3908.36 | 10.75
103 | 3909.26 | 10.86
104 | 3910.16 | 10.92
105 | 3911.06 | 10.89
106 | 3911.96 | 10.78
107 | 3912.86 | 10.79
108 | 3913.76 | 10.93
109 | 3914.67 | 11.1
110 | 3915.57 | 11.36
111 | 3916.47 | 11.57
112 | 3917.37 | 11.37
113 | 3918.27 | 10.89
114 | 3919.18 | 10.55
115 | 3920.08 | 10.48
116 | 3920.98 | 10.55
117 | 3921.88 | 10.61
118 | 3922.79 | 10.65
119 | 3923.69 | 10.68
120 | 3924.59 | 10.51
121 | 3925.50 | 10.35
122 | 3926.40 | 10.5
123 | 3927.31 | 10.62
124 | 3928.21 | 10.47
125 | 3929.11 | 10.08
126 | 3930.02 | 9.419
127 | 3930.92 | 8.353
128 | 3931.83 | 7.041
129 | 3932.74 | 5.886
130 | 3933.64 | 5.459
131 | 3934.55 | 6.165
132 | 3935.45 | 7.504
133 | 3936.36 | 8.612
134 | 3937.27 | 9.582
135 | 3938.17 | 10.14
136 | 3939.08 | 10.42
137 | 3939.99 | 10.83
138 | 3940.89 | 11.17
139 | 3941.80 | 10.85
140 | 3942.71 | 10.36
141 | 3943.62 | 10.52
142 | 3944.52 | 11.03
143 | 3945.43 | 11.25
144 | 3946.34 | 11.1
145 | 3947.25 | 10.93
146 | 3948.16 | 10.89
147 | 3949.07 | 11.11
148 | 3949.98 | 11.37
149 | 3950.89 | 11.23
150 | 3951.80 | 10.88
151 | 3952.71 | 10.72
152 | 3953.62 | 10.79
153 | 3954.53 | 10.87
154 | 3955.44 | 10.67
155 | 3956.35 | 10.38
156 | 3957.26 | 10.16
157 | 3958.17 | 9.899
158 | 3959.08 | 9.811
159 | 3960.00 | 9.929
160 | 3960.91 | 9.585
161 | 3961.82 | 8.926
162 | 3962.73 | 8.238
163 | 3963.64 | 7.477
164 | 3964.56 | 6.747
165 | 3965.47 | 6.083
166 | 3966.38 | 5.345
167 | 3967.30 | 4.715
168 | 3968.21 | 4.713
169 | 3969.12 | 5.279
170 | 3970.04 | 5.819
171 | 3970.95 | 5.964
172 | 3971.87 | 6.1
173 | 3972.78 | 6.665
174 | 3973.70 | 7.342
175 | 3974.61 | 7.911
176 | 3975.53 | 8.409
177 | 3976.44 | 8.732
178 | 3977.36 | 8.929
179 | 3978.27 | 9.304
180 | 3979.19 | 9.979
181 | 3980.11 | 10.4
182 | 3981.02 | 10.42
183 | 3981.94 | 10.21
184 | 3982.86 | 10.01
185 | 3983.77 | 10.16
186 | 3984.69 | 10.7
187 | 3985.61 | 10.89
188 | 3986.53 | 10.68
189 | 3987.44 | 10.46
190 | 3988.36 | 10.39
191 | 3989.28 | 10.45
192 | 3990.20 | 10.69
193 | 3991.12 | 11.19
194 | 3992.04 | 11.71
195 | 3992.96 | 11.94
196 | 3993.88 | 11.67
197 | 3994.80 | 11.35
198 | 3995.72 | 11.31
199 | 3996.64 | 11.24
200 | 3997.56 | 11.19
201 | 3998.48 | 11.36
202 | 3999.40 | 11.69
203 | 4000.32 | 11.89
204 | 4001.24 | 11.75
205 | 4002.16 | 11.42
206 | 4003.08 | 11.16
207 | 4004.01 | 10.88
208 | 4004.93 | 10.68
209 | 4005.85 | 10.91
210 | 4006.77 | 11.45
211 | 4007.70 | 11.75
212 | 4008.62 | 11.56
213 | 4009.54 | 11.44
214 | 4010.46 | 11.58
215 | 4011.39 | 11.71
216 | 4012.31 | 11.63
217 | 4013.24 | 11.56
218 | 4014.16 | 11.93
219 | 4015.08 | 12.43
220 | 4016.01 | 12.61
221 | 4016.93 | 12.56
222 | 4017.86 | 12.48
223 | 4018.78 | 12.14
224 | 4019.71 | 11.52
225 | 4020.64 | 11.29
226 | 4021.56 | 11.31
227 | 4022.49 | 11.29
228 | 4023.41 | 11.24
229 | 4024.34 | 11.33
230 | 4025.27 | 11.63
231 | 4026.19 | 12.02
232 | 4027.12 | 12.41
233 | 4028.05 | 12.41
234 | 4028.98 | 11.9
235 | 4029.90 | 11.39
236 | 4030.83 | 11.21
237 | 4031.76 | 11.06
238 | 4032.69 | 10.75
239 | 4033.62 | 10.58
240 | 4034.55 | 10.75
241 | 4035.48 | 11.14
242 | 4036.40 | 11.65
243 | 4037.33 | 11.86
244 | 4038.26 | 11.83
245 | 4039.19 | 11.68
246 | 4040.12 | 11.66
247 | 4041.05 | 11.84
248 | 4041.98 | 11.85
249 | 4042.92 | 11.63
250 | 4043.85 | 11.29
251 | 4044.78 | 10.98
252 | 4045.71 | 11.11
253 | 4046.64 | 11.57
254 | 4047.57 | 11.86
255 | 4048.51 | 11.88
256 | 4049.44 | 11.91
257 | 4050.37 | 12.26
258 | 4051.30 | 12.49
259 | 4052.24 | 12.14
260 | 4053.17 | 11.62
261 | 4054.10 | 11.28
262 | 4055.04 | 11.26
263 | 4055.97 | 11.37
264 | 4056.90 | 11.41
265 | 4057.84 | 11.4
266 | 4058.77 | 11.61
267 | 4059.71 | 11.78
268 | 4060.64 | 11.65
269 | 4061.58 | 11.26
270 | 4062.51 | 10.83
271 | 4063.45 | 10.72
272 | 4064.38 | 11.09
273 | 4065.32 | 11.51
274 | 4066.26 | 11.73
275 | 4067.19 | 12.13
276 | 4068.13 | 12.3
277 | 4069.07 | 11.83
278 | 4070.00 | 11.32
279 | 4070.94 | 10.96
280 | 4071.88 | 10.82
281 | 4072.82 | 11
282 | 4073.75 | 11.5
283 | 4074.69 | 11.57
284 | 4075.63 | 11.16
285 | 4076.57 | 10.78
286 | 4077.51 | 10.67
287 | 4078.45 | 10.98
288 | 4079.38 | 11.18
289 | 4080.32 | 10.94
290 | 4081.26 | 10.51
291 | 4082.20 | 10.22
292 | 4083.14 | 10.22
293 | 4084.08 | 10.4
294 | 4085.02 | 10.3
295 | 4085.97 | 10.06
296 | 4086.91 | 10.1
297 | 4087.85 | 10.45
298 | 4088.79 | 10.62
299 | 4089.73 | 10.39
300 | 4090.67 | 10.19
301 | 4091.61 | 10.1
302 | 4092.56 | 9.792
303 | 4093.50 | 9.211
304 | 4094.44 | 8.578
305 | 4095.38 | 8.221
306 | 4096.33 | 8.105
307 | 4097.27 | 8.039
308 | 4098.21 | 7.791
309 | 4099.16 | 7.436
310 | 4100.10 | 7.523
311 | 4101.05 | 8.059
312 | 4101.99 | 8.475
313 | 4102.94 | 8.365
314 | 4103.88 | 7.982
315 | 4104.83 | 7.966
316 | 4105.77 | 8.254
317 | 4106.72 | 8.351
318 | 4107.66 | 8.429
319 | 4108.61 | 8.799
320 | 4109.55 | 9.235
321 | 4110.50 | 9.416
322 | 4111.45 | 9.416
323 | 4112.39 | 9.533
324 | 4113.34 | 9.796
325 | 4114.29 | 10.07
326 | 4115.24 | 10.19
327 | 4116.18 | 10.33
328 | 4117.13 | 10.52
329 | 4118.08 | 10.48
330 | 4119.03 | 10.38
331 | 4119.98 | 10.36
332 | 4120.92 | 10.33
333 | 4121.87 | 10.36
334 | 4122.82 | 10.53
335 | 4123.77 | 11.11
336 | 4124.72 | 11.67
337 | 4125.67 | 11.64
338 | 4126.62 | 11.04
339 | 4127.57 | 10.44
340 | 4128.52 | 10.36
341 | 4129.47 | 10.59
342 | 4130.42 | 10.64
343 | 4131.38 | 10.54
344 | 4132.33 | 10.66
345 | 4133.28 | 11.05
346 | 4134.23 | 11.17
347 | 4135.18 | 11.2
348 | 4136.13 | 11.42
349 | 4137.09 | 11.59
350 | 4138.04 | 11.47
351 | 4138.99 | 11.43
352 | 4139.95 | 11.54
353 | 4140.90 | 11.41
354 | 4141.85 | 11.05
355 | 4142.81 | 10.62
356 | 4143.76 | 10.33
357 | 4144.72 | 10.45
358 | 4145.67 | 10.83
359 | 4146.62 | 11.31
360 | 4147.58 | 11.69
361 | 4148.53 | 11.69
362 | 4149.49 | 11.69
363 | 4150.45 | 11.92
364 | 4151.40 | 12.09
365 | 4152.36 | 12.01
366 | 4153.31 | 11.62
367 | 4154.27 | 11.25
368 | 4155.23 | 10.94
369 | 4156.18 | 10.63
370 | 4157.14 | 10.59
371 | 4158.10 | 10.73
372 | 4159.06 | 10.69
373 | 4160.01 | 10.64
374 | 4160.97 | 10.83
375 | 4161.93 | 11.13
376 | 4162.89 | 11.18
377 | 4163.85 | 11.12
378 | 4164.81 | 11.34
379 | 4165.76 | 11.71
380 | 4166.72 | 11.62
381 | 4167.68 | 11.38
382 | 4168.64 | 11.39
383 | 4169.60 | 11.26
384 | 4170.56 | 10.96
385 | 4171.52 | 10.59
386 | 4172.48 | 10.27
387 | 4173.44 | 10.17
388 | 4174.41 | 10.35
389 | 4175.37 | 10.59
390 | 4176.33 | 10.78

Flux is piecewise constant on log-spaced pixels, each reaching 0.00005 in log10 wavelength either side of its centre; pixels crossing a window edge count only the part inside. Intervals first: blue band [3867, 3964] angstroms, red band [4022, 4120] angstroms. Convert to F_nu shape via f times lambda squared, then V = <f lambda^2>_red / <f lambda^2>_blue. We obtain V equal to 1.15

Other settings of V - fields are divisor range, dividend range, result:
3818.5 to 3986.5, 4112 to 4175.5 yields 1.29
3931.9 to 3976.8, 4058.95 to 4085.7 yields 1.33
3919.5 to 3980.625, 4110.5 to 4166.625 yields 1.31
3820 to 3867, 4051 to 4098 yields 1.29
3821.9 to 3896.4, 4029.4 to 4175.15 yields 1.28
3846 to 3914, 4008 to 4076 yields 1.23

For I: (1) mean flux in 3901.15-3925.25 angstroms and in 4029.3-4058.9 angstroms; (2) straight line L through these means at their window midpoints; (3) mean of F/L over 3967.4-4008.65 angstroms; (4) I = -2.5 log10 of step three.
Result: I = 0.14 mag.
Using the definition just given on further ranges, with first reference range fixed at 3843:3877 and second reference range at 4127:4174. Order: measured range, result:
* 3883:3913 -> 0.187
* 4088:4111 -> 0.257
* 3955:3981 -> 0.351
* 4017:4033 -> -0.053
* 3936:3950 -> 0.046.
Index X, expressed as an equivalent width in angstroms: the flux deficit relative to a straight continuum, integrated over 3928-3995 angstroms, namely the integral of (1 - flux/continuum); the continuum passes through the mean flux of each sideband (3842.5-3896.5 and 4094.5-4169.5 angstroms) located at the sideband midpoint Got 5.75 angstroms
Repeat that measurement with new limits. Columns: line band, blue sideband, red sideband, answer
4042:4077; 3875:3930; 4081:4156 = -4.83 angstroms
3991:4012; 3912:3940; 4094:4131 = -3.87 angstroms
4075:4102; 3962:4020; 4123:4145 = 2.49 angstroms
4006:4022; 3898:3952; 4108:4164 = -2.02 angstroms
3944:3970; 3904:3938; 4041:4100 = 2.45 angstroms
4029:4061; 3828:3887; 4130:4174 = -2.81 angstroms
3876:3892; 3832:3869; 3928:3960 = 1.70 angstroms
